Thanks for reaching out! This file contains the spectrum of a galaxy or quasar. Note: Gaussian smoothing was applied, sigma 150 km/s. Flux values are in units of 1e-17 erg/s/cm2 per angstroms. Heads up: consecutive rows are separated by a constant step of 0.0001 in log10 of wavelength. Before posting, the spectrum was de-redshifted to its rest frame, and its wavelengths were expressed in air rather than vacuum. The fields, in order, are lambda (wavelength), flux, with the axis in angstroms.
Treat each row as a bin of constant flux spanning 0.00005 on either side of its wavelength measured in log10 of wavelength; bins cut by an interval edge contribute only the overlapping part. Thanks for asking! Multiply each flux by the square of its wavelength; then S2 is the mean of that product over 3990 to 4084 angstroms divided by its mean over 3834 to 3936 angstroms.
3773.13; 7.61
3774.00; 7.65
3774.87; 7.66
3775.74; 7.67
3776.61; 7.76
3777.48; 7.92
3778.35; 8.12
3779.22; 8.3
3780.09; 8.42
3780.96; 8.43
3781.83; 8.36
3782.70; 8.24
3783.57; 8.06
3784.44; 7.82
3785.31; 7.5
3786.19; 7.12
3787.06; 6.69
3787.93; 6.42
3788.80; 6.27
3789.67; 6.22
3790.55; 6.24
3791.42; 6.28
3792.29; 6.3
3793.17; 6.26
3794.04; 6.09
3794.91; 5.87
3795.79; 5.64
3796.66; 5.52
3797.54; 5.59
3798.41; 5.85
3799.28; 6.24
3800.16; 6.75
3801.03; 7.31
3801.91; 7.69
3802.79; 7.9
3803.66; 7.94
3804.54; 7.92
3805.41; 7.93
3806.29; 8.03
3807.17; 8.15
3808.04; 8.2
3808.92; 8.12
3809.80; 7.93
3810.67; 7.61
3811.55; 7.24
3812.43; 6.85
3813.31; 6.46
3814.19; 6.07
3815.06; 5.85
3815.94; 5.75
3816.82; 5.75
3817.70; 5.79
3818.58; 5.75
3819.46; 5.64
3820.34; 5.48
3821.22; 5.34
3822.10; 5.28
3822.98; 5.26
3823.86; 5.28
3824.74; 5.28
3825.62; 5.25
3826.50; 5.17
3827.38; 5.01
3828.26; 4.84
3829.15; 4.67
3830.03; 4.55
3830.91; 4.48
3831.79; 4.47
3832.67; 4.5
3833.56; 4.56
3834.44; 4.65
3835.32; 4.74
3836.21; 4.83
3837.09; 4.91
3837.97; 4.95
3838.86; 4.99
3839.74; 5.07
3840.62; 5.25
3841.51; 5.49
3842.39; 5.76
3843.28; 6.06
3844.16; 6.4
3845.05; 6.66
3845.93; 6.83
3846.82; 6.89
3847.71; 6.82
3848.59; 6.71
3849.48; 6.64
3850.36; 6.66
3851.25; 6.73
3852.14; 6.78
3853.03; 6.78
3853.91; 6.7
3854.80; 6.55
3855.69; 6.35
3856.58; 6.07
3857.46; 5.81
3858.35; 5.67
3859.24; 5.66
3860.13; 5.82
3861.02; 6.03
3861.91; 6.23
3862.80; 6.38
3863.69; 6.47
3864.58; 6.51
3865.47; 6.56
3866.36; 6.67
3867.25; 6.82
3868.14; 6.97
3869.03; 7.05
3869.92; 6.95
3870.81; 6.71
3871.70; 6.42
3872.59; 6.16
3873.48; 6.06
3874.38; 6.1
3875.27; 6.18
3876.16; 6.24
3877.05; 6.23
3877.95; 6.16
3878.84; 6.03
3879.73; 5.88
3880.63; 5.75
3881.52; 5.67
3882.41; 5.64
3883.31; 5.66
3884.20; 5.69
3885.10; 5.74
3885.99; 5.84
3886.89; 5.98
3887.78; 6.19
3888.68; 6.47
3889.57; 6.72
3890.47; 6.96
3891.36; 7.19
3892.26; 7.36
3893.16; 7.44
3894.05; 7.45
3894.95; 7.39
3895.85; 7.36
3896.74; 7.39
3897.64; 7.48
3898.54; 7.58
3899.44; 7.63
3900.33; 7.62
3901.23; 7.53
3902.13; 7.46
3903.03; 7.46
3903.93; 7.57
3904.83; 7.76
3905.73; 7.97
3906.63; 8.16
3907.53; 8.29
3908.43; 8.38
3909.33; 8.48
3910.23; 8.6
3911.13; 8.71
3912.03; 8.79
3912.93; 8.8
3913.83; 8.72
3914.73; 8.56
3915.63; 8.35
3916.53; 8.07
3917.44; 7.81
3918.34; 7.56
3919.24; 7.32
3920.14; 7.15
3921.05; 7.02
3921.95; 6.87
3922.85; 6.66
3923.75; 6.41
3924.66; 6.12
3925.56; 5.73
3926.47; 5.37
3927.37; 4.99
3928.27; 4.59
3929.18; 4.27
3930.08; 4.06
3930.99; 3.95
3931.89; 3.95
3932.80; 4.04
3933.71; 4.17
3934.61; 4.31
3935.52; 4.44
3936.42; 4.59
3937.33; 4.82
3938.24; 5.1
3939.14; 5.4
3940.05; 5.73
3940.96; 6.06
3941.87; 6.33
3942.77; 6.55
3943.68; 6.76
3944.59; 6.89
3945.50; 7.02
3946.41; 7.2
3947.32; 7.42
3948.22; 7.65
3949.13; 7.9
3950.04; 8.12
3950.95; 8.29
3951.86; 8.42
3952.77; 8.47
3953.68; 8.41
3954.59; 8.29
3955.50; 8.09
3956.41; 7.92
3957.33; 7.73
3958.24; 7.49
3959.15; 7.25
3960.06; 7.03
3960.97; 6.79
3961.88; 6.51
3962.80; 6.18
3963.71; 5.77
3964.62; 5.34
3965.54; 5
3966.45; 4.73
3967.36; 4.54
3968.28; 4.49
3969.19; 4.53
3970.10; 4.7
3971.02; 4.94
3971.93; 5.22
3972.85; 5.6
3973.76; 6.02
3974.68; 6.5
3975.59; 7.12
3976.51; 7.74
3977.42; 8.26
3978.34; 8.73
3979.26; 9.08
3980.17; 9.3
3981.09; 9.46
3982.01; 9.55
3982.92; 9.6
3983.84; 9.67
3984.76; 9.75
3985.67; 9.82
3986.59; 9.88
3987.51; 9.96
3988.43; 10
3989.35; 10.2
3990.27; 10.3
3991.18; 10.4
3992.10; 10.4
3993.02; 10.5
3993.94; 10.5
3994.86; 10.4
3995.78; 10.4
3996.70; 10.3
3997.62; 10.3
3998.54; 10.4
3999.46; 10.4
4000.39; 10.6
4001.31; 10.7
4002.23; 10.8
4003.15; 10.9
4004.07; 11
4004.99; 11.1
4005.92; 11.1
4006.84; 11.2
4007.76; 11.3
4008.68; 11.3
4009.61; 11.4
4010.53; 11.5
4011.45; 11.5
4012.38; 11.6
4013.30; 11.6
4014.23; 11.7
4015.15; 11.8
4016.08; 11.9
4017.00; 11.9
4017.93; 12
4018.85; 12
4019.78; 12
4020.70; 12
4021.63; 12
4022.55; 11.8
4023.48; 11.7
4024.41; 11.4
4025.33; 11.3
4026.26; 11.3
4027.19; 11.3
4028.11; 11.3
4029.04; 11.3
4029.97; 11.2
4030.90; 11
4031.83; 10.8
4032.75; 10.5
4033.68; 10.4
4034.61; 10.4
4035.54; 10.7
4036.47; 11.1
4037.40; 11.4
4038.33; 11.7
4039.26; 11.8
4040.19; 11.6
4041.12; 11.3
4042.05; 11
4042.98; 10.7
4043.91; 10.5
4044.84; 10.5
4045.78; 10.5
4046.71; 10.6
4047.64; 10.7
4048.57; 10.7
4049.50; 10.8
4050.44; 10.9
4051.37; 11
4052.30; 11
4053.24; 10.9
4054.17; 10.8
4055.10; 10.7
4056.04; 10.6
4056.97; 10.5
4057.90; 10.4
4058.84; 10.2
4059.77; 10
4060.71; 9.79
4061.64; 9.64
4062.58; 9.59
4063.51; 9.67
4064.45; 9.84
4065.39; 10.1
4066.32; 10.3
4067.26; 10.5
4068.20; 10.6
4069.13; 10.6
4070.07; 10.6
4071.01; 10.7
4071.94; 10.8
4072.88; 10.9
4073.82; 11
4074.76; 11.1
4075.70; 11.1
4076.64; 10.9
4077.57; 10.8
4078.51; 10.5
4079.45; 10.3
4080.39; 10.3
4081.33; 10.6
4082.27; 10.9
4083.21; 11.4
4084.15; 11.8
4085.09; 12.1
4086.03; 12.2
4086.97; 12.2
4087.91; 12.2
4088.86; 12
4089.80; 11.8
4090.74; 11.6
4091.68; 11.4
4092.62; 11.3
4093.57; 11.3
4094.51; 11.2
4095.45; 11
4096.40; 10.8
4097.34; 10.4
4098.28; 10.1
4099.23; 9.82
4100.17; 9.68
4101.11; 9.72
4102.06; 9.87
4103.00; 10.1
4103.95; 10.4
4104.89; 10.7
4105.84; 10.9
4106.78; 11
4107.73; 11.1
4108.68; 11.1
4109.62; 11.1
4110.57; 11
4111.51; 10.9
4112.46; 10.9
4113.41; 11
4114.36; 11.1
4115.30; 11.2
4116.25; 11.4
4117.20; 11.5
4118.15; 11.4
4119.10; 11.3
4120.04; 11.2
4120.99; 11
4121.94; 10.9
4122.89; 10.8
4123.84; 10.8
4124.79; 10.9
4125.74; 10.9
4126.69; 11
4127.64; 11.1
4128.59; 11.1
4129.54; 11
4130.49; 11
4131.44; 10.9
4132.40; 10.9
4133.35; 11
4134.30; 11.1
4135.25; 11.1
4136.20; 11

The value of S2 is 1.81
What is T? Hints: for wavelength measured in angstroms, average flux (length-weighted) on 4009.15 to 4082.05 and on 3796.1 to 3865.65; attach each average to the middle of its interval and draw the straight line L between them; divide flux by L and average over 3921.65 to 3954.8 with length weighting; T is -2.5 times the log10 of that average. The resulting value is 0.37 mag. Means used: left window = 6.11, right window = 10.9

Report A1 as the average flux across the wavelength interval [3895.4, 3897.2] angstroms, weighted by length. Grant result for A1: 7.39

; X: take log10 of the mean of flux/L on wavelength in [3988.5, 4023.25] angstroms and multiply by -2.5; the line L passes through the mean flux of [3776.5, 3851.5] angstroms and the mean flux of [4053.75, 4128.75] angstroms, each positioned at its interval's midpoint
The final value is -0.175 mag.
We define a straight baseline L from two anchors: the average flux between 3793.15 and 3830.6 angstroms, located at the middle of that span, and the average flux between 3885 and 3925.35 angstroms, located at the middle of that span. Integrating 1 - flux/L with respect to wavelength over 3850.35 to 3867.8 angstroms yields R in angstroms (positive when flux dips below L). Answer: 1.4 angstroms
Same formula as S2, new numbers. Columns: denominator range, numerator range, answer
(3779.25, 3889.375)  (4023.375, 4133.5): 1.97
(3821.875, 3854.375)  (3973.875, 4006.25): 1.90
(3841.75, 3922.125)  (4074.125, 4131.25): 1.78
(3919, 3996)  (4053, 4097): 1.63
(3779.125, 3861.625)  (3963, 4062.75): 1.77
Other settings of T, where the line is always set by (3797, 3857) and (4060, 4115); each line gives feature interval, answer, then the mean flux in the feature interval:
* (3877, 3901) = 0.096 mag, 6.63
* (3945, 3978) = 0.252 mag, 6.75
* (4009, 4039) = -0.183 mag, 11.4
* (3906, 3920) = -0.085 mag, 8.28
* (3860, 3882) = 0.094 mag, 6.33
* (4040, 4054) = -0.079 mag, 10.8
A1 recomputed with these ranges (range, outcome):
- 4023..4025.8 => 11.5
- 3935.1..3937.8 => 4.62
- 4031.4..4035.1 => 10.5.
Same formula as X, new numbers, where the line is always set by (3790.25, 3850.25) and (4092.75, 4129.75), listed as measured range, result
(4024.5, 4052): -0.142 mag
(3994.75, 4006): -0.179 mag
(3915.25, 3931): 0.224 mag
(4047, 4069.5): -0.048 mag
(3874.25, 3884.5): 0.183 mag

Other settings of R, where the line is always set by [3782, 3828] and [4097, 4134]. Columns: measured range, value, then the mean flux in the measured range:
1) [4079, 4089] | -1.0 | 11.4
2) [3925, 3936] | 5.0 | 4.51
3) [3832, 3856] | 4.1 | 5.88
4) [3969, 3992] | 1.7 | 8.33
